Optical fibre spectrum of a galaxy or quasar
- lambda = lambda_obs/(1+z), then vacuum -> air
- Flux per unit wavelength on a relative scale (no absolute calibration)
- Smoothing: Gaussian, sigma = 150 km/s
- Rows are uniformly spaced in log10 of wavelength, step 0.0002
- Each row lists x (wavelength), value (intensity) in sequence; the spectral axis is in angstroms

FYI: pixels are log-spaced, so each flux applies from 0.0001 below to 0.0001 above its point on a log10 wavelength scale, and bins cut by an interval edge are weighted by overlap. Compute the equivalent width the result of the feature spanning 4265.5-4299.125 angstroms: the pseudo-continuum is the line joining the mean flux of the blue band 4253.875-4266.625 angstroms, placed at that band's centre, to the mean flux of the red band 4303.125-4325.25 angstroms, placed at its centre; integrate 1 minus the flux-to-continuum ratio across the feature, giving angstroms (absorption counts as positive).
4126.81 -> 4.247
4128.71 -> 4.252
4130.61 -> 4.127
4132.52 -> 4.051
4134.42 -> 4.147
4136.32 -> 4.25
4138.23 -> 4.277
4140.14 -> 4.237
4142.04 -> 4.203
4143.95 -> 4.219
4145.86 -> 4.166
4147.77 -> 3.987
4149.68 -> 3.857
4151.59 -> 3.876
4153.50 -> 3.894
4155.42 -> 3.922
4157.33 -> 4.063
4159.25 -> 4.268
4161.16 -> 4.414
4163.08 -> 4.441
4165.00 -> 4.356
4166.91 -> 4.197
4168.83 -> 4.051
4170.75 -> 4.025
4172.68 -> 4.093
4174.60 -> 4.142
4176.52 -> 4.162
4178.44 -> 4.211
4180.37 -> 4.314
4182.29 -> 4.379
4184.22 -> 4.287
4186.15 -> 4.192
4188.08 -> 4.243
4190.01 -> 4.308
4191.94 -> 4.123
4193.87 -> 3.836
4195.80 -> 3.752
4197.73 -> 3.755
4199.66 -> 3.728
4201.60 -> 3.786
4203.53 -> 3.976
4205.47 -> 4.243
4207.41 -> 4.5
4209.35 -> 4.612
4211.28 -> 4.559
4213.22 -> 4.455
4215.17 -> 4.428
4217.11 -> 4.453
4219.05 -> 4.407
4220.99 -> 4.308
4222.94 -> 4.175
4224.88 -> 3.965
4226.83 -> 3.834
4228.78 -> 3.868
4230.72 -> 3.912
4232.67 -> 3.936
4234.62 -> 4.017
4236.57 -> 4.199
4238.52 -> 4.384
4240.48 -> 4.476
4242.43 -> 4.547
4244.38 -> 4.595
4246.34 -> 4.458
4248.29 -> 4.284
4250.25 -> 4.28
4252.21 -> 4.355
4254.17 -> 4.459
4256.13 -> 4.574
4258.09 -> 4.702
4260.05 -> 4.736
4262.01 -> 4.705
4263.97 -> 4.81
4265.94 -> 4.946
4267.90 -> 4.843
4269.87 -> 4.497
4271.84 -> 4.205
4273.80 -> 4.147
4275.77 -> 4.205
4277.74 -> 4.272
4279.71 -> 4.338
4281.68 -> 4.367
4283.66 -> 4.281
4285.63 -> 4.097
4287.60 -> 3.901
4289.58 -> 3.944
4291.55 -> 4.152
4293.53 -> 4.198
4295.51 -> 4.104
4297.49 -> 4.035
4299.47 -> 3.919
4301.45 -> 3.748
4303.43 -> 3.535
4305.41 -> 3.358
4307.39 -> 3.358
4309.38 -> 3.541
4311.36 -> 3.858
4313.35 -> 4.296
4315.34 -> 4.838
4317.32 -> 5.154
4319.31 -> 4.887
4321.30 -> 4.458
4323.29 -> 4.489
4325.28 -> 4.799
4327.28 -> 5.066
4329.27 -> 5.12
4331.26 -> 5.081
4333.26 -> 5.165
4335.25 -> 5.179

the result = 1.9 angstroms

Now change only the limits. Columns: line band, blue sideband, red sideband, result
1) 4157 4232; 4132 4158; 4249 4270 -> 2.4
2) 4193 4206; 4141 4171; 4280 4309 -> 0.7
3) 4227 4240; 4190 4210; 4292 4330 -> 0.1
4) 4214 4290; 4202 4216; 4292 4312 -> -4.6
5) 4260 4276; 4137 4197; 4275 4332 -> -1.3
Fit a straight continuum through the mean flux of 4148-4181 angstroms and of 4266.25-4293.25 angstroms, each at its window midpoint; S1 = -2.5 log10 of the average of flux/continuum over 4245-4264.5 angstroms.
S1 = -0.07 mag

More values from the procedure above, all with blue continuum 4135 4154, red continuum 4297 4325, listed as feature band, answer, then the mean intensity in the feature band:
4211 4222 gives -0.079 mag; 4.42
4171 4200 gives 0.000 mag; 4.11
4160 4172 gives -0.036 mag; 4.24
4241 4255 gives -0.079 mag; 4.43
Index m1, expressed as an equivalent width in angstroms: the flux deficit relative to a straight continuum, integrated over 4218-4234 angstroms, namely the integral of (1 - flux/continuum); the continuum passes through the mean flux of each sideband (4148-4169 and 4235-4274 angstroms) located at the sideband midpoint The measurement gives 1.2 angstroms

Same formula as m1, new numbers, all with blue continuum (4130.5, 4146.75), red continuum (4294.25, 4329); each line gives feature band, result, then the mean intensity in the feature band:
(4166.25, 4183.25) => 0.09 angstroms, 4.17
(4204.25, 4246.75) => -0.79 angstroms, 4.28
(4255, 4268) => -1.66 angstroms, 4.75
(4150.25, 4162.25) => 0.35 angstroms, 4.07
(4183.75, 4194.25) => 0.05 angstroms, 4.18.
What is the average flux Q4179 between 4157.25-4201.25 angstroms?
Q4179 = 4.14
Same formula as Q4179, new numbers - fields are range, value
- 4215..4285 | 4.36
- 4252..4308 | 4.24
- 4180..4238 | 4.15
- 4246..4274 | 4.55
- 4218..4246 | 4.19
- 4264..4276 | 4.52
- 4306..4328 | 4.4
